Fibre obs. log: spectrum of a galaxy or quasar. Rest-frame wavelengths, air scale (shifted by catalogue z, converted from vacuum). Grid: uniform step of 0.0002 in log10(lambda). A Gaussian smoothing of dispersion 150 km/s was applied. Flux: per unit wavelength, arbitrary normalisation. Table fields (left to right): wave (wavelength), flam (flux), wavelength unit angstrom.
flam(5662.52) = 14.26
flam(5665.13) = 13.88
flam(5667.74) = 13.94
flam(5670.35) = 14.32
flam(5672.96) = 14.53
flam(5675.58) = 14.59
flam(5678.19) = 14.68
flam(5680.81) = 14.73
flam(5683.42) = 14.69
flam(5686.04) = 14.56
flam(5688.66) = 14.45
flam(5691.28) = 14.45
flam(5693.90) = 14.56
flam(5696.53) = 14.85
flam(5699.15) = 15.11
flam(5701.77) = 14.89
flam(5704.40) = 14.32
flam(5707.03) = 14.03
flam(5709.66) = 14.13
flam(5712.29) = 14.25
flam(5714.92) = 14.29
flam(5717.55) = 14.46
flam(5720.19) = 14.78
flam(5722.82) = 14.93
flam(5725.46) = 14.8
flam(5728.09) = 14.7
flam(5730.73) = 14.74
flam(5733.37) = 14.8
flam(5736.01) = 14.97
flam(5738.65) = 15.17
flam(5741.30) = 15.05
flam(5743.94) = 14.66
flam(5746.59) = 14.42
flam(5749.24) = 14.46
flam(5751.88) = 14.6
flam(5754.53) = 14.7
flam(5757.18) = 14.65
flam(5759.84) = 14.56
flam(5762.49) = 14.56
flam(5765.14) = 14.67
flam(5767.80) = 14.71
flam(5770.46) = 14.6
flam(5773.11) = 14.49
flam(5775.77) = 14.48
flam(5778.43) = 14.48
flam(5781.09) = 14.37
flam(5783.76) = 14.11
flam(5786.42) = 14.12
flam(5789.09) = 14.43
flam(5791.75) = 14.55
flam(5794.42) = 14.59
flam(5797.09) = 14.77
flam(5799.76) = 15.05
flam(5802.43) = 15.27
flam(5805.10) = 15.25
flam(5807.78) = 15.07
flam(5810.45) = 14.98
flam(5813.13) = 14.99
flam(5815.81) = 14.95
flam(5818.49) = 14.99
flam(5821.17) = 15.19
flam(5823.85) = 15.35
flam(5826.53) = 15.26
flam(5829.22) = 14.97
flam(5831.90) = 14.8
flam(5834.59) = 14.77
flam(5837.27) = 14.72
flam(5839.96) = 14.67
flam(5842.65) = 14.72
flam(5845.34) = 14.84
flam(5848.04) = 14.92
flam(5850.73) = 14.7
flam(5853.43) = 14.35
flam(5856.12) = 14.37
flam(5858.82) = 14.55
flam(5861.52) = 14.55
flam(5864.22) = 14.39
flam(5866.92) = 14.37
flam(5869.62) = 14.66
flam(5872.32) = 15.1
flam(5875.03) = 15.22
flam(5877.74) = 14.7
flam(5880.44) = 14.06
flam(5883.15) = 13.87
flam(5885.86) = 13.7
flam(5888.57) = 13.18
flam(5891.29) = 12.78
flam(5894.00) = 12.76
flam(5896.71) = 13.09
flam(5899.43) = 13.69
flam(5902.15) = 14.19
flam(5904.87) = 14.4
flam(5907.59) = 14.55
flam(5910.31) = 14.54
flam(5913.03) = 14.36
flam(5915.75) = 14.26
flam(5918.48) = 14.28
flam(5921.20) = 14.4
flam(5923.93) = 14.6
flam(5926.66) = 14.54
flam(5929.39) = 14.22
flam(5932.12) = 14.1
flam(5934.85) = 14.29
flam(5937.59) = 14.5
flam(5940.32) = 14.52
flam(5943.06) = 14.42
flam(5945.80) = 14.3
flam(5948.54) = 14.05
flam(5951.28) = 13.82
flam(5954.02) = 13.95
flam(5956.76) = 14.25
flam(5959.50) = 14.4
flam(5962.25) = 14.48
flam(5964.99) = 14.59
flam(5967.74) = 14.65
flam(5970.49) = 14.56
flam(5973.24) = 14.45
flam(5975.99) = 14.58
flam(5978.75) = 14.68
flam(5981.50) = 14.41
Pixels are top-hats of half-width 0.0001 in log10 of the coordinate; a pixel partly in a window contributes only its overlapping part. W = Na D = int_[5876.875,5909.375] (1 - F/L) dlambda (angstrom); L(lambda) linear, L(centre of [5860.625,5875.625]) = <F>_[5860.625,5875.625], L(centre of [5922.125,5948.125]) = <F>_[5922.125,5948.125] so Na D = 1.9 angstrom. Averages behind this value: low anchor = 14.7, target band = 13.7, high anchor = 14.4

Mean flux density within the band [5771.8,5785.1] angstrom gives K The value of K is 14.4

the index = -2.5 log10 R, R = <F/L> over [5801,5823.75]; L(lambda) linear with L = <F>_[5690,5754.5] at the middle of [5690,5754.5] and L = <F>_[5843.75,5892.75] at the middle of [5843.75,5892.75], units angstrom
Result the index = -0.047 mag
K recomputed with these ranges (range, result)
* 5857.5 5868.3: 14.5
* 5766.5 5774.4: 14.6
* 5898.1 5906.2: 14.1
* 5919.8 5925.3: 14.5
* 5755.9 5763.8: 14.6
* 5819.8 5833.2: 15.1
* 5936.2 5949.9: 14.3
